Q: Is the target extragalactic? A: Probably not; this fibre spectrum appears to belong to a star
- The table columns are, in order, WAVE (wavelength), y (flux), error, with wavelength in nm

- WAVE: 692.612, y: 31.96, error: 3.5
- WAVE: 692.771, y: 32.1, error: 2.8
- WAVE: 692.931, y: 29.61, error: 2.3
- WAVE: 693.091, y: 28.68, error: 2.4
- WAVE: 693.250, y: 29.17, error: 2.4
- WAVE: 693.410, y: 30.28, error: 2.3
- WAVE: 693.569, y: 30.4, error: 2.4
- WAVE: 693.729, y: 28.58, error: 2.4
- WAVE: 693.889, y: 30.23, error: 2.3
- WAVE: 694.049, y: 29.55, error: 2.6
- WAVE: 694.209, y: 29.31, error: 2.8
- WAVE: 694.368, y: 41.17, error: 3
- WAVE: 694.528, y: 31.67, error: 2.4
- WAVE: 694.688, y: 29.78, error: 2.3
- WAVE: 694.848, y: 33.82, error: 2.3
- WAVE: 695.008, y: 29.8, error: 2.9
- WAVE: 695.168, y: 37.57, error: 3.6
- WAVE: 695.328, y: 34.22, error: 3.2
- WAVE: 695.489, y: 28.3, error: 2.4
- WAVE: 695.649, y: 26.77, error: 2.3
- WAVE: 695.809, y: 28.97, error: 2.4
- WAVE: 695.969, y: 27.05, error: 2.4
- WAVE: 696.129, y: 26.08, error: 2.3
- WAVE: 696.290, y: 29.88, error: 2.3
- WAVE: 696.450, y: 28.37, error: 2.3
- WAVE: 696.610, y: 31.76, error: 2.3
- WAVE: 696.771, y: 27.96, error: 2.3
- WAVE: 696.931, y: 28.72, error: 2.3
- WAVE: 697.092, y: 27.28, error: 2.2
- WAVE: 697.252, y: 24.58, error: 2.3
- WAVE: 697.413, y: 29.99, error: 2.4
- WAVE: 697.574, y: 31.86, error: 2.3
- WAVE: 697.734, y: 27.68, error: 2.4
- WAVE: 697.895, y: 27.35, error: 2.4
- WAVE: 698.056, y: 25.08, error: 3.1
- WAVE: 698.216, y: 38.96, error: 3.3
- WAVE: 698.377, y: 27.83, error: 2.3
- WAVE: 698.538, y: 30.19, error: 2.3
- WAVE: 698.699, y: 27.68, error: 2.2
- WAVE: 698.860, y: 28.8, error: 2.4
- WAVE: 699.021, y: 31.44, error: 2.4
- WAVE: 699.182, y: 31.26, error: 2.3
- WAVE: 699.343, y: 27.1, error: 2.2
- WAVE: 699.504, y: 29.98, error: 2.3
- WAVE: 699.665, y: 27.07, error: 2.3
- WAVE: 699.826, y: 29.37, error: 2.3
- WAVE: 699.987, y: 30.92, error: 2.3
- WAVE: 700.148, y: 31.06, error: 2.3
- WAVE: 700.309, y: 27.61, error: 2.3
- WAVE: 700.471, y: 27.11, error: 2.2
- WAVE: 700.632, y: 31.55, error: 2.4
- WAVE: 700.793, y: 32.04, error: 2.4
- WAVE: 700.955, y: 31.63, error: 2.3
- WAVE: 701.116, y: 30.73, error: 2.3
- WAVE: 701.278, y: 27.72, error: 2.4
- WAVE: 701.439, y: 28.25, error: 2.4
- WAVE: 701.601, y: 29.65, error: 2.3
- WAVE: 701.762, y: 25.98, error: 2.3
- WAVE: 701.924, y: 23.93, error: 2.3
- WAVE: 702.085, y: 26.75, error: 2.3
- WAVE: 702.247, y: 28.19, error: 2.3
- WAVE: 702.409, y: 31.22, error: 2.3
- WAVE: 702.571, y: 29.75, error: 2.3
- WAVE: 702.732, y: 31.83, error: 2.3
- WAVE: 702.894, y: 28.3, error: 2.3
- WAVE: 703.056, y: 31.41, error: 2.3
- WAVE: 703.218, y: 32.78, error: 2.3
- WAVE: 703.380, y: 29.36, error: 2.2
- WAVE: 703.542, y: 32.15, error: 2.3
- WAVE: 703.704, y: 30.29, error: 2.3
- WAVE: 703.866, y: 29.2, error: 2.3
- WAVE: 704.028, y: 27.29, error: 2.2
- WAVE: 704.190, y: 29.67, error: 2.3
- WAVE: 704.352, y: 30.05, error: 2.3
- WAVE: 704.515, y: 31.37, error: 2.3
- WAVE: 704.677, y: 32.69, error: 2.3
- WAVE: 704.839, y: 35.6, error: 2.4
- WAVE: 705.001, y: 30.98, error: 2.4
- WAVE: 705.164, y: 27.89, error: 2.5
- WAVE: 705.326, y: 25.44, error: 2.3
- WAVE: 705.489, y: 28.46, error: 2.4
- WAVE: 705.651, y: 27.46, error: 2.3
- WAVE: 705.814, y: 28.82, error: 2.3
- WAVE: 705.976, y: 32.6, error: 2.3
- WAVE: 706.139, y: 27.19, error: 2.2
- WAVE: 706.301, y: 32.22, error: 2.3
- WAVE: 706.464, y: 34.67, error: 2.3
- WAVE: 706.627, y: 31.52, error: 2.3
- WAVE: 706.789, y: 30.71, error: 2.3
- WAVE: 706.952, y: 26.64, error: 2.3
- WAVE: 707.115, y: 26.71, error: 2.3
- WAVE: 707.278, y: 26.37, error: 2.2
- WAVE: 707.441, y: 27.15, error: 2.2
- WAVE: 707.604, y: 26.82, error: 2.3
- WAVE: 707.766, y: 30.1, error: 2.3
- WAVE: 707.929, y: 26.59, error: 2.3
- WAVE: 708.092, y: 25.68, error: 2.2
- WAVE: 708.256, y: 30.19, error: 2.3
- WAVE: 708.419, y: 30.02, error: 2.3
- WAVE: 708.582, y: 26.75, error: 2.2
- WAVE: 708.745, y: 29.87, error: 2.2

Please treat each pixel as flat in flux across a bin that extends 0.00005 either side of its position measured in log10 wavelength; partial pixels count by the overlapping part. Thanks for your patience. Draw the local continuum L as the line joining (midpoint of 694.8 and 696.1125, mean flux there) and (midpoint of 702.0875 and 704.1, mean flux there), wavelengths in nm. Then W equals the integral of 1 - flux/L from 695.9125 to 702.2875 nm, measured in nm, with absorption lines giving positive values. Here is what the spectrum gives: 0.29 nm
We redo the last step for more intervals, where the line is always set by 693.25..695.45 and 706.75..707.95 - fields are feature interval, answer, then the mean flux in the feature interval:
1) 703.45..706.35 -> -0.158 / 29.9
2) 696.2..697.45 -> 0.102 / 28.5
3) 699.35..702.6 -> 0.077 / 29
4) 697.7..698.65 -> 0.032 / 29.5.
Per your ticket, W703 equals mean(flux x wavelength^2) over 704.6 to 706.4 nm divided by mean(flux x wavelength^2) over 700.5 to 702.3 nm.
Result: 1.06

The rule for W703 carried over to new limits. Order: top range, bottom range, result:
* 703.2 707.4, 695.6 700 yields 1.05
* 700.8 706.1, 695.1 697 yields 1.02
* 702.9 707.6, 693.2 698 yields 1.02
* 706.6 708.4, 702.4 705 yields 0.92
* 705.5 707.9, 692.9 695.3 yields 0.96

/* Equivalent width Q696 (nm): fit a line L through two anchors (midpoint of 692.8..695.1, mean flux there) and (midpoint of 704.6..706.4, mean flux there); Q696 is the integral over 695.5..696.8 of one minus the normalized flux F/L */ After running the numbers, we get 0.10 nm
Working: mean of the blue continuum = 30.9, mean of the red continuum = 30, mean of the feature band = 28.4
